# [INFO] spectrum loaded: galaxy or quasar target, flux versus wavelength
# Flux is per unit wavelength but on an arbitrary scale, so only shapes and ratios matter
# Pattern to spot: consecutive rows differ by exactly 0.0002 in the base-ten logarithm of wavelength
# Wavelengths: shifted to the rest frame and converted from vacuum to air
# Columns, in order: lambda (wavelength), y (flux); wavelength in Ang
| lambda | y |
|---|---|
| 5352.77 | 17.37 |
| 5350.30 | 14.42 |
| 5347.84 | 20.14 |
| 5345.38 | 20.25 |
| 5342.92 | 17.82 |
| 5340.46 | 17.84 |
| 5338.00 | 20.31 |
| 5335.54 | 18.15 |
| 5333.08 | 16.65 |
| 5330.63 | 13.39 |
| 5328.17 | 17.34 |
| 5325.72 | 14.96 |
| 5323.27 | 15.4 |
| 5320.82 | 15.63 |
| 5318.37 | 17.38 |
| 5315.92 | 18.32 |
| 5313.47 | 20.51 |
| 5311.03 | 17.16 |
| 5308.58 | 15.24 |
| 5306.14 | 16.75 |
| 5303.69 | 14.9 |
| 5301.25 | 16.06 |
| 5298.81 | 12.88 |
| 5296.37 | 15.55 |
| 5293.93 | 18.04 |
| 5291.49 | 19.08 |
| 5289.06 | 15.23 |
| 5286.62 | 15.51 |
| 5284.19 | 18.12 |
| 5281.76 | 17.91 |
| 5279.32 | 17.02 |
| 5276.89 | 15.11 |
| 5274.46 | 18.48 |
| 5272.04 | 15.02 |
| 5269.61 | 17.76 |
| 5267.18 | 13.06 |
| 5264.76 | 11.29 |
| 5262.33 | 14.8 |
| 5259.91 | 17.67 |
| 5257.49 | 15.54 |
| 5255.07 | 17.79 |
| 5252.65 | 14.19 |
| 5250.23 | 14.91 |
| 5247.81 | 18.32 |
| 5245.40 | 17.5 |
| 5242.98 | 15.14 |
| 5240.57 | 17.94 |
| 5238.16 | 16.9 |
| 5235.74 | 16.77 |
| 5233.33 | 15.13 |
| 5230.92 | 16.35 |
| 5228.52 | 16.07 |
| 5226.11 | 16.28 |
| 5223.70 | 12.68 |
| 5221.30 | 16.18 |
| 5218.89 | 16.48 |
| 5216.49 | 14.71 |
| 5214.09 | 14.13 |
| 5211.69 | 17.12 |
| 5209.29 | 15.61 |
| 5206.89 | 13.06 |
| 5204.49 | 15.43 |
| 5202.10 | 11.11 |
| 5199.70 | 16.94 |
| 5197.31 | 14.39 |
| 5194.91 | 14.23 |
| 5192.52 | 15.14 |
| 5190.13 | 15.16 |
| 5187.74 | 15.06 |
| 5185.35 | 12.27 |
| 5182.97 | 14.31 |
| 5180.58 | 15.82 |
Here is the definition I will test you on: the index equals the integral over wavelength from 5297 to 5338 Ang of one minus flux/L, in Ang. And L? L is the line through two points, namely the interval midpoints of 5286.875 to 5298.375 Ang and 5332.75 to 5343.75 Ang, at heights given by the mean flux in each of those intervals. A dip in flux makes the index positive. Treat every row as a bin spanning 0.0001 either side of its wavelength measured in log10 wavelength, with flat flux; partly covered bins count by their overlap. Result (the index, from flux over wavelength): 2.6 Ang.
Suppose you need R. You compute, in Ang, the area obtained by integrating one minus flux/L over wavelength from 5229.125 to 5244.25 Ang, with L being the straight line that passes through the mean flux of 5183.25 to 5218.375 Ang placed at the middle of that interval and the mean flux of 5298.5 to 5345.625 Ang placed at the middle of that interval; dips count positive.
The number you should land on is -1.1 Ang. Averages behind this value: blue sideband 14.6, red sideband 16.9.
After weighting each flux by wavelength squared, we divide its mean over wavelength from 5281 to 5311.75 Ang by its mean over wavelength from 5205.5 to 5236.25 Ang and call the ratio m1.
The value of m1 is 1.1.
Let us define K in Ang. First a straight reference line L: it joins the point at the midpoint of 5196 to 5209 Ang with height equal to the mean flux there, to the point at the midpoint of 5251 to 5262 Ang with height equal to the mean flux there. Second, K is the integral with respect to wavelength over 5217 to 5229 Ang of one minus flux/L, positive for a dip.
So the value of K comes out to -0.4 Ang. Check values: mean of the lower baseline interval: 14.3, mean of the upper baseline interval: 16.1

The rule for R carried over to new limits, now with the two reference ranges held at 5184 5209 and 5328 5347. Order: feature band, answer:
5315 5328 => 0.8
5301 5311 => 0.7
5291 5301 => 0.4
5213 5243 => -1.3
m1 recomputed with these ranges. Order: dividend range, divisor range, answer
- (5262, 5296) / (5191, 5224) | 1.12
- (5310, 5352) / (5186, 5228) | 1.22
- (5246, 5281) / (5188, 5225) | 1.09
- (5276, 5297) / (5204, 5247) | 1.10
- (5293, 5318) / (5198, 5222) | 1.14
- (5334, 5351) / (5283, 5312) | 1.16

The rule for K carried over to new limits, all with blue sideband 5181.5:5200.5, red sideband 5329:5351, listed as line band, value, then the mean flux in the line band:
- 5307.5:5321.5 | -0.2 Ang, 17.5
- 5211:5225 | 0.1 Ang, 15.2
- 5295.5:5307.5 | 1.2 Ang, 15.2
